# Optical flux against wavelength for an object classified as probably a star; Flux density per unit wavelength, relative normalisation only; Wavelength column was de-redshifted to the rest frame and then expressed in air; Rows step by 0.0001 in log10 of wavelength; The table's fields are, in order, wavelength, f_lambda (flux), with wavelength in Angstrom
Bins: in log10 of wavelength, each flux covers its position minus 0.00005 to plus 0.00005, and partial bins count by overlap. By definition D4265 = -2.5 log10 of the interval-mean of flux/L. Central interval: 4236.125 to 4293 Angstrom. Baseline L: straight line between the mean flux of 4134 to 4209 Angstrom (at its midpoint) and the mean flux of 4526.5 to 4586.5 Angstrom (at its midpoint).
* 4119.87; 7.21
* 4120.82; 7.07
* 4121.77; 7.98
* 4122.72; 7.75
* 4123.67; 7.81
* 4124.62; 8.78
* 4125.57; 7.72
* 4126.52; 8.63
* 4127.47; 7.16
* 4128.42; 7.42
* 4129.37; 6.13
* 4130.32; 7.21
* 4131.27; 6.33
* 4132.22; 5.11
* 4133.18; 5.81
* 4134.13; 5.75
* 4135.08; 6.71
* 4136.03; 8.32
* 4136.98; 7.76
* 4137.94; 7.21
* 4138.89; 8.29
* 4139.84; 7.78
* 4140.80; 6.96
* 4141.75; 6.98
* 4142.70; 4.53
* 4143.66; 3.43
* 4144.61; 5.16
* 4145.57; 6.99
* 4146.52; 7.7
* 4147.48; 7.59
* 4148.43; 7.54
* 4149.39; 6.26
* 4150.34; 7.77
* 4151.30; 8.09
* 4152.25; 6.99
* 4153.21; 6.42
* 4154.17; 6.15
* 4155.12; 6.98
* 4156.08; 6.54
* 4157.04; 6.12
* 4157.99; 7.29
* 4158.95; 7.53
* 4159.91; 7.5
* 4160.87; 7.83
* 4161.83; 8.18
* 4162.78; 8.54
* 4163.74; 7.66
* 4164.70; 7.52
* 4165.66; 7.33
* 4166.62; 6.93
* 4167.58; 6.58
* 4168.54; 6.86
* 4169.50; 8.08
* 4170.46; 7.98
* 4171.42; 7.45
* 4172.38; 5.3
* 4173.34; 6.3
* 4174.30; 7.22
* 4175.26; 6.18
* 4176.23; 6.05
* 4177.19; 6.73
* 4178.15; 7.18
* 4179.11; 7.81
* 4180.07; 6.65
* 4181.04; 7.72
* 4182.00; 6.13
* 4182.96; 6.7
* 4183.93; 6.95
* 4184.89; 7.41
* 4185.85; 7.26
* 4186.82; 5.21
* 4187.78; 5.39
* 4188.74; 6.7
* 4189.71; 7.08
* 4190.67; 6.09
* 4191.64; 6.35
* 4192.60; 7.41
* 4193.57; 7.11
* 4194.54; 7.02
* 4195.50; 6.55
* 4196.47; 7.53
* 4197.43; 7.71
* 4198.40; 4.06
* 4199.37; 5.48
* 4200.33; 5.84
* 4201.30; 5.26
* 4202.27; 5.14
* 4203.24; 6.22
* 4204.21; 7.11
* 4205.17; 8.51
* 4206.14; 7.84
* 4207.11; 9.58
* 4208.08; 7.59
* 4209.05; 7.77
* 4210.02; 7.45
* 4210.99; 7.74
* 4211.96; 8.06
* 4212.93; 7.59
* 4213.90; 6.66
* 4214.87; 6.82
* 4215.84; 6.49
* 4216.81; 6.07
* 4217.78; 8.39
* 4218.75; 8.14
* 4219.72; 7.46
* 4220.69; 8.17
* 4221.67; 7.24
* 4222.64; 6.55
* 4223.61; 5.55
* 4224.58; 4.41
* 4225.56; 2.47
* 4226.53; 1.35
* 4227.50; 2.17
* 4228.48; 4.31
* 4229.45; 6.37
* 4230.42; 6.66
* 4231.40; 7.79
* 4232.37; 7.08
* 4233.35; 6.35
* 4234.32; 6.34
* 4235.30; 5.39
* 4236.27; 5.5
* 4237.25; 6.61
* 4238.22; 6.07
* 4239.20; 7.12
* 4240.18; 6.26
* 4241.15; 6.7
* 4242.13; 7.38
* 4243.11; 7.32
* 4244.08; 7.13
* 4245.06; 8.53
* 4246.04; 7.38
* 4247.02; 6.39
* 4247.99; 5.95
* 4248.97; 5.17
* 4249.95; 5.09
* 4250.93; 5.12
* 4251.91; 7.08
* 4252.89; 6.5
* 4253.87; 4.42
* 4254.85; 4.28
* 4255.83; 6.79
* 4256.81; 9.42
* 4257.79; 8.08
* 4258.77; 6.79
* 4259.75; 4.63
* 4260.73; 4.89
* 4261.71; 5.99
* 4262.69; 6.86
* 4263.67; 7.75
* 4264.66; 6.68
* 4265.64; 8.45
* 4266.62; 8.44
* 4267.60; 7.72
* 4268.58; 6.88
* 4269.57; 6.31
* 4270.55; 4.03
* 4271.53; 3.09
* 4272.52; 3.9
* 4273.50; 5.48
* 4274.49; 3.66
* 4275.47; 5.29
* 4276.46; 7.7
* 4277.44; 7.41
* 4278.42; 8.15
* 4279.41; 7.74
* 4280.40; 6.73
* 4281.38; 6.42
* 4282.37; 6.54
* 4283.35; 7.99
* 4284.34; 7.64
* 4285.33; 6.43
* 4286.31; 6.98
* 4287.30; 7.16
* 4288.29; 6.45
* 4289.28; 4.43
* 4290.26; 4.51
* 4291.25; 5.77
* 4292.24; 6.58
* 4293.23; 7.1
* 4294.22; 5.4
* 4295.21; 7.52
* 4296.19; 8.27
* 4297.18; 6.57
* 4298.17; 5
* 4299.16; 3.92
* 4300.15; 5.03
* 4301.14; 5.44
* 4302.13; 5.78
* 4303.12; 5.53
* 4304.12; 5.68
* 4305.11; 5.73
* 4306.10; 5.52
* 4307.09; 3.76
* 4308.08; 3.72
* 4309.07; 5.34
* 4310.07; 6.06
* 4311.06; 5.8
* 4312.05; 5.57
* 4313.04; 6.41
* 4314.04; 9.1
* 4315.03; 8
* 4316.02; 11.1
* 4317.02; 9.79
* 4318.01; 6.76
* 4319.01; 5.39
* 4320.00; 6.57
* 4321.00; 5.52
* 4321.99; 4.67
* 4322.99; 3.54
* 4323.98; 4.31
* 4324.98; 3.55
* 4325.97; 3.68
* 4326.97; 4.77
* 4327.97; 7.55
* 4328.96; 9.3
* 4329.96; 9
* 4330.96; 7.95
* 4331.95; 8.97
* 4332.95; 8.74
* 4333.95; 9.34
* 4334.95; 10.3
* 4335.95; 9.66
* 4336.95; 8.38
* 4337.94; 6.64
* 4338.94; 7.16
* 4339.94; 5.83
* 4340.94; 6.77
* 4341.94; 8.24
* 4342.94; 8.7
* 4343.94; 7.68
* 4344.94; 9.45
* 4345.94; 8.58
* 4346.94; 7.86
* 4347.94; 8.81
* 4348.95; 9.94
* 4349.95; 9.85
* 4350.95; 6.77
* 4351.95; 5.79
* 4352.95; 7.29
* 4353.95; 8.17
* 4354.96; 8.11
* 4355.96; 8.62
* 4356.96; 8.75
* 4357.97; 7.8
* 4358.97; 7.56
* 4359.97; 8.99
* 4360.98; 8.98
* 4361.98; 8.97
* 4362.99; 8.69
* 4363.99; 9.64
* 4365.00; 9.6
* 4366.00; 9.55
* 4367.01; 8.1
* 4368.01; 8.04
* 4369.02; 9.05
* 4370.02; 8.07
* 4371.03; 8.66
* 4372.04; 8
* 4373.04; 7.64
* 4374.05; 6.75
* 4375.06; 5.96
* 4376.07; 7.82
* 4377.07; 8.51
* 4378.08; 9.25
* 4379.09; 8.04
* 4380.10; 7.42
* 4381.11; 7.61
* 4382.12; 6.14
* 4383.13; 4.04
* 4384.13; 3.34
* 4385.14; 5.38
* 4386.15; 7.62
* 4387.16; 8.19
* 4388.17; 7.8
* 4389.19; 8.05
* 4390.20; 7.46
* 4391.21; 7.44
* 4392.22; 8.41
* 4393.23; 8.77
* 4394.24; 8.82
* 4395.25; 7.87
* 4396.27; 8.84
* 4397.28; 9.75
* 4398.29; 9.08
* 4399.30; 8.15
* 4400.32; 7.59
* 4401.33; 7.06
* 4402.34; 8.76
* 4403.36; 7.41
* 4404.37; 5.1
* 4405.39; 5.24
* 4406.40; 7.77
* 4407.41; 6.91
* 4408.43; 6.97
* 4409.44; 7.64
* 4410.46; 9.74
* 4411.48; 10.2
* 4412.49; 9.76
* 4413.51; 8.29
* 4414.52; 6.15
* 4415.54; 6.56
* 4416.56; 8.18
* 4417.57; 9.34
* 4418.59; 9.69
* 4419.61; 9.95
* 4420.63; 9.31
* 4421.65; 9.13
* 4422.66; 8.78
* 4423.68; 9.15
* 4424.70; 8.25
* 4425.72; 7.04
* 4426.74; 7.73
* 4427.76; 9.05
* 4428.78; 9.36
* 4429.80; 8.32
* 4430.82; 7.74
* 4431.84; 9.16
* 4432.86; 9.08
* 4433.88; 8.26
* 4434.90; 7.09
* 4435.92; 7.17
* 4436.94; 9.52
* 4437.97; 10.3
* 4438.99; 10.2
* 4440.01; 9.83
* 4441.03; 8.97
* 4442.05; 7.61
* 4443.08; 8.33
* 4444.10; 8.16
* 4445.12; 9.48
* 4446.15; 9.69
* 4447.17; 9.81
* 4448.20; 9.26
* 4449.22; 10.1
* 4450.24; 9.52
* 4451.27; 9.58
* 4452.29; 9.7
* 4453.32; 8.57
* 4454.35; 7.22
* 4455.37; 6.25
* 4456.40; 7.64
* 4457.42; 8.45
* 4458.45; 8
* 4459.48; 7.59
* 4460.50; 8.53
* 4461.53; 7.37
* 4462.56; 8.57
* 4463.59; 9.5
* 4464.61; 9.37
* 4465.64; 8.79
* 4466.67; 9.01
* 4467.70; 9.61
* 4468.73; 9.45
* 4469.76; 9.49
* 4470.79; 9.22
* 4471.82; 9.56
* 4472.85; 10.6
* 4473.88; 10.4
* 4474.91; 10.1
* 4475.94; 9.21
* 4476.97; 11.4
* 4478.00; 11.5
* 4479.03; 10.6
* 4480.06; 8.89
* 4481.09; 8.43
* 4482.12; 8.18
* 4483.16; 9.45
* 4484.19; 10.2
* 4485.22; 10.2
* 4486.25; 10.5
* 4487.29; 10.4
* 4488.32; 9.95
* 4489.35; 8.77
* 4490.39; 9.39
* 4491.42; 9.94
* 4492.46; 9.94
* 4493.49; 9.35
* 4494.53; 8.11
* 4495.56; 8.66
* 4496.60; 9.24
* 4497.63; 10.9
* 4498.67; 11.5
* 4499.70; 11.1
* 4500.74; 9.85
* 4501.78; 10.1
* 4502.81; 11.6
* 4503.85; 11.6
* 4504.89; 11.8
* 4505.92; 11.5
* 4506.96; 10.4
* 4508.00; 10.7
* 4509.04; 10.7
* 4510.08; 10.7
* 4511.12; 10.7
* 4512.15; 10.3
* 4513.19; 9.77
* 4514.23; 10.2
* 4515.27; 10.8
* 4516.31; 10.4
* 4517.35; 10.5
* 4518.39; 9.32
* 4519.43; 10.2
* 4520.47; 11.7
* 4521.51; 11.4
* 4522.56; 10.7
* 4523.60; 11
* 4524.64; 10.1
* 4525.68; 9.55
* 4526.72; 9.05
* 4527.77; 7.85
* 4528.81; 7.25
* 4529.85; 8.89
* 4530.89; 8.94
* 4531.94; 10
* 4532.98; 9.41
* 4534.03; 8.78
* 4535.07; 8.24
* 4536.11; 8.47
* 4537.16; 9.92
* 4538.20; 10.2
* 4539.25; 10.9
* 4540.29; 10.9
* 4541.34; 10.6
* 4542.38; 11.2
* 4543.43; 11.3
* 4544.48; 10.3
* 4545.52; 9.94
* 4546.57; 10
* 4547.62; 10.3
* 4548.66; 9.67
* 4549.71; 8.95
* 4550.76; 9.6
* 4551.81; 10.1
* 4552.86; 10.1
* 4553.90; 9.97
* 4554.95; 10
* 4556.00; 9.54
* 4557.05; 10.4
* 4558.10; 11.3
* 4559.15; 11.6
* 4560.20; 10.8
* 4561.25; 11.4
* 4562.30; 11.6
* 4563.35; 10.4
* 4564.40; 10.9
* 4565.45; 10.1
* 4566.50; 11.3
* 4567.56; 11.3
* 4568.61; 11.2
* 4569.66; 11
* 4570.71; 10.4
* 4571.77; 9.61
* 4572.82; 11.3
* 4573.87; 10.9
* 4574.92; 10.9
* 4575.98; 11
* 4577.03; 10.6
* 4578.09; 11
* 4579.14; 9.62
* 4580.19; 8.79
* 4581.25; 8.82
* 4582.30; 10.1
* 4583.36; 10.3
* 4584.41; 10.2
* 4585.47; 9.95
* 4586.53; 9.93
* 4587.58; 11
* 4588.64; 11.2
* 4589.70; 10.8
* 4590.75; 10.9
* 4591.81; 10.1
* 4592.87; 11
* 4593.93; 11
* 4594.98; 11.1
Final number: 0.19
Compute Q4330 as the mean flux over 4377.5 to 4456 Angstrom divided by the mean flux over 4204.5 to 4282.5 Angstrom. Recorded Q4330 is 1.27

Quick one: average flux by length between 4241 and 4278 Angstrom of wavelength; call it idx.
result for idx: 6.33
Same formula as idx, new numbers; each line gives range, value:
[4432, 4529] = 9.59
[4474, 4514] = 10.2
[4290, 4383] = 7.27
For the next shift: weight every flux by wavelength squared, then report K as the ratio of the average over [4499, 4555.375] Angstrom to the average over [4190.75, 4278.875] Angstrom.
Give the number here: 1.8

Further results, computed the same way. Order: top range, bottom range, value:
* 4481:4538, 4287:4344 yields 1.65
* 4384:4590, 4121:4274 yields 1.62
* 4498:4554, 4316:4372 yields 1.41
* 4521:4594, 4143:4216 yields 1.76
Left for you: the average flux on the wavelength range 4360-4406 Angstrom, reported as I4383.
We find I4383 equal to 7.8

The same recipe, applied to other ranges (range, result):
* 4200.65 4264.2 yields 6.48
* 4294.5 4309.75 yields 5.52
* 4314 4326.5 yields 6.2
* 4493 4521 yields 10.4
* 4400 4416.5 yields 7.59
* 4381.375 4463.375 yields 8.21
